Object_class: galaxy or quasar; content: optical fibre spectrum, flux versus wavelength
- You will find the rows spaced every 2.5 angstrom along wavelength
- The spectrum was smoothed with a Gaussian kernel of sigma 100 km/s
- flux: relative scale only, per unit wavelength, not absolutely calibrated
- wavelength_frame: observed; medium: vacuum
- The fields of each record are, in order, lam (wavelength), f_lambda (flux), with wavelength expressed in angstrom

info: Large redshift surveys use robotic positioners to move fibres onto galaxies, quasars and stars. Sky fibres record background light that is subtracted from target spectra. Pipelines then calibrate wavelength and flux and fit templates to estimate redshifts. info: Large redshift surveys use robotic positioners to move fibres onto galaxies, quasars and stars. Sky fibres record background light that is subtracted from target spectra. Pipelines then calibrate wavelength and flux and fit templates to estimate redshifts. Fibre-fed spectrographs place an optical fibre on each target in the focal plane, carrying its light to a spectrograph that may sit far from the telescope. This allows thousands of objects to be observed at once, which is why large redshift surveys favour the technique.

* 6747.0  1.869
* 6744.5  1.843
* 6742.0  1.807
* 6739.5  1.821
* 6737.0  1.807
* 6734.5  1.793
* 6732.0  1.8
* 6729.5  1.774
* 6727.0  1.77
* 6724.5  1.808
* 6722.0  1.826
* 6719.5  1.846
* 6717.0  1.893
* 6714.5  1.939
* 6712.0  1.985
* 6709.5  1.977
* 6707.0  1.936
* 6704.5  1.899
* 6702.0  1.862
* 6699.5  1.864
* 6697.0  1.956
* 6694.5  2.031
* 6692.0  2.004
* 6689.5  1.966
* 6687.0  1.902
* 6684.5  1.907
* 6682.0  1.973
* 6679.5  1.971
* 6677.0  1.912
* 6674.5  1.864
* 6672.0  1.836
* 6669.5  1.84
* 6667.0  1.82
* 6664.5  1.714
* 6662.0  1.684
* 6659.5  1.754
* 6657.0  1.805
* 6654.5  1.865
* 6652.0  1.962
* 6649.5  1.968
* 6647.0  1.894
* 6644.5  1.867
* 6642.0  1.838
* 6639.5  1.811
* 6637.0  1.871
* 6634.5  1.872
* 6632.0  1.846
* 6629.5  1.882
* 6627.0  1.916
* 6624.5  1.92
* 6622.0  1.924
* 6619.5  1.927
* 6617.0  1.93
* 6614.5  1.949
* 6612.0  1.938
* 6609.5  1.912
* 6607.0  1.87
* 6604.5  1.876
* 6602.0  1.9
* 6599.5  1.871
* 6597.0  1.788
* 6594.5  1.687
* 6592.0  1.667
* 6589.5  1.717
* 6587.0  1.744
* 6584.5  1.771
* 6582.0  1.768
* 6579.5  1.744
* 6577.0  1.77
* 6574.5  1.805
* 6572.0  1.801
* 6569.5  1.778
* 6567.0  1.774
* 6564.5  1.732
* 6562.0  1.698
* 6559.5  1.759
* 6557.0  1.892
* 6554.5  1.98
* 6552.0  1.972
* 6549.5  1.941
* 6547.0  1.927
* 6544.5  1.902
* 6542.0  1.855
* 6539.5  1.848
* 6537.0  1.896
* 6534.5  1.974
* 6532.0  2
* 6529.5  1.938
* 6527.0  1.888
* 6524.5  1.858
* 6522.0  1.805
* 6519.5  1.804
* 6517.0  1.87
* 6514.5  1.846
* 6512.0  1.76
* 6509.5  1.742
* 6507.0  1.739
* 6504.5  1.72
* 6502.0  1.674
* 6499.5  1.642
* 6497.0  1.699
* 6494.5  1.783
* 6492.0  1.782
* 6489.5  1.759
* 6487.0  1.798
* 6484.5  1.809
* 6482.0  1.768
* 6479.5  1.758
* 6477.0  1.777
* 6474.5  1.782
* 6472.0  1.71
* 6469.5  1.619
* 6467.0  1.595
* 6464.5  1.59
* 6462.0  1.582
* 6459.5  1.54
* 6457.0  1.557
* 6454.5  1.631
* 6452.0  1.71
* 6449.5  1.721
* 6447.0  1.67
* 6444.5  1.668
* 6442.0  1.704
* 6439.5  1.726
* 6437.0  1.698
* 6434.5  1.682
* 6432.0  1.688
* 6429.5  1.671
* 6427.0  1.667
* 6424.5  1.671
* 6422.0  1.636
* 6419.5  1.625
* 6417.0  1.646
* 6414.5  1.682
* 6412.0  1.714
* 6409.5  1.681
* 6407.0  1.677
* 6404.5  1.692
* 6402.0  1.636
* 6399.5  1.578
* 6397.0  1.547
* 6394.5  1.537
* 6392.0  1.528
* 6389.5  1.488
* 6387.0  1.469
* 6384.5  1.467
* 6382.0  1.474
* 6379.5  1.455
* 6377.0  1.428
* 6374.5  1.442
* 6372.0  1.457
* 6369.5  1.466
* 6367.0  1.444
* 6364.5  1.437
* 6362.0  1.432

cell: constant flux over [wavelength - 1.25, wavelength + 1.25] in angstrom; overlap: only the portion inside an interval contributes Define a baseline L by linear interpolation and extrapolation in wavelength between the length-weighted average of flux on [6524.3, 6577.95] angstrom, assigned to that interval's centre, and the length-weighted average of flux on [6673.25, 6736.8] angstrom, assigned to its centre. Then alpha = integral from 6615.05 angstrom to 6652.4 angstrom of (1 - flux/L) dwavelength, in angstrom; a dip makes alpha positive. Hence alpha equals -0.3 angstrom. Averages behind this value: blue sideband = 1.86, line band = 1.89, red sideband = 1.9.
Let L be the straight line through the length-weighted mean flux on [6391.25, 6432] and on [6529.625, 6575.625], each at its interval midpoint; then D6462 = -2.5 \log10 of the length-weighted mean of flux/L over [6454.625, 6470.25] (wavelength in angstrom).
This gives 0.091 mag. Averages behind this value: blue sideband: 1.64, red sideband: 1.86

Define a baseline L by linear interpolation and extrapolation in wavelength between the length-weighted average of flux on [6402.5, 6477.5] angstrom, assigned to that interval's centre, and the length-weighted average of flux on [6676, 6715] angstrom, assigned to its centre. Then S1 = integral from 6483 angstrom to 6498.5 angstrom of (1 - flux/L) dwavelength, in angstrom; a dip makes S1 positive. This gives -0.4 angstrom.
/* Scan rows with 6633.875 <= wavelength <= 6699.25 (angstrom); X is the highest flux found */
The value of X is 2.031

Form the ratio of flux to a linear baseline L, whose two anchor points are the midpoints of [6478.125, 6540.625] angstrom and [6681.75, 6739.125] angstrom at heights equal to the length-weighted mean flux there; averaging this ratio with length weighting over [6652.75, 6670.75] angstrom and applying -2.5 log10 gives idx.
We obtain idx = 0.05 mag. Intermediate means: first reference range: 1.81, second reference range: 1.89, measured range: 1.79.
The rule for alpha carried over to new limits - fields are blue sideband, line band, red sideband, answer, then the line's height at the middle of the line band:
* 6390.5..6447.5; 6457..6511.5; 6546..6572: 1.12 angstrom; 1.74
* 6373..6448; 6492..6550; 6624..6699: -3.35 angstrom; 1.73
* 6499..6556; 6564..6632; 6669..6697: 2.16 angstrom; 1.89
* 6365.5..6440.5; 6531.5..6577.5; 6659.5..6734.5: -3.24 angstrom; 1.74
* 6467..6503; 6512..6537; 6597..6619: -1.30 angstrom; 1.79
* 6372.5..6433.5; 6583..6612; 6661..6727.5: -0.26 angstrom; 1.79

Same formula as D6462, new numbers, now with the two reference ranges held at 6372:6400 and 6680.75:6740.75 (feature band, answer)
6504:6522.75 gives -0.09 mag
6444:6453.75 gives -0.08 mag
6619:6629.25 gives -0.08 mag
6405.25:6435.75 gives -0.09 mag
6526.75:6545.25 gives -0.15 mag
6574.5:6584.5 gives -0.03 mag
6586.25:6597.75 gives 0.02 mag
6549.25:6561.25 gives -0.12 mag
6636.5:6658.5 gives -0.04 mag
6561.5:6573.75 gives -0.03 mag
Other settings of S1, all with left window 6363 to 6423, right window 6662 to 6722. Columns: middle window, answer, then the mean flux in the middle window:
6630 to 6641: -0.1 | 1.85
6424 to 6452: -1.5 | 1.69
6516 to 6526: -0.8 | 1.83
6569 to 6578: -0.1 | 1.79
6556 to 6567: -0.1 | 1.77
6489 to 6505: -0.5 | 1.72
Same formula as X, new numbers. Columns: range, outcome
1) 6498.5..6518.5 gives 1.87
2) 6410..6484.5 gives 1.809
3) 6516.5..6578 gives 2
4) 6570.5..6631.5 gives 1.949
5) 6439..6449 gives 1.726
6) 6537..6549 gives 1.927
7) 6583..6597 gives 1.788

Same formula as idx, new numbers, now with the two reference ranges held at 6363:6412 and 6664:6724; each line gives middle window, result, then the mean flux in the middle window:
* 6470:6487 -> -0.08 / 1.76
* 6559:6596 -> 0.01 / 1.75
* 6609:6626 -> -0.07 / 1.93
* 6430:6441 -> -0.07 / 1.7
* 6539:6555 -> -0.12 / 1.92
